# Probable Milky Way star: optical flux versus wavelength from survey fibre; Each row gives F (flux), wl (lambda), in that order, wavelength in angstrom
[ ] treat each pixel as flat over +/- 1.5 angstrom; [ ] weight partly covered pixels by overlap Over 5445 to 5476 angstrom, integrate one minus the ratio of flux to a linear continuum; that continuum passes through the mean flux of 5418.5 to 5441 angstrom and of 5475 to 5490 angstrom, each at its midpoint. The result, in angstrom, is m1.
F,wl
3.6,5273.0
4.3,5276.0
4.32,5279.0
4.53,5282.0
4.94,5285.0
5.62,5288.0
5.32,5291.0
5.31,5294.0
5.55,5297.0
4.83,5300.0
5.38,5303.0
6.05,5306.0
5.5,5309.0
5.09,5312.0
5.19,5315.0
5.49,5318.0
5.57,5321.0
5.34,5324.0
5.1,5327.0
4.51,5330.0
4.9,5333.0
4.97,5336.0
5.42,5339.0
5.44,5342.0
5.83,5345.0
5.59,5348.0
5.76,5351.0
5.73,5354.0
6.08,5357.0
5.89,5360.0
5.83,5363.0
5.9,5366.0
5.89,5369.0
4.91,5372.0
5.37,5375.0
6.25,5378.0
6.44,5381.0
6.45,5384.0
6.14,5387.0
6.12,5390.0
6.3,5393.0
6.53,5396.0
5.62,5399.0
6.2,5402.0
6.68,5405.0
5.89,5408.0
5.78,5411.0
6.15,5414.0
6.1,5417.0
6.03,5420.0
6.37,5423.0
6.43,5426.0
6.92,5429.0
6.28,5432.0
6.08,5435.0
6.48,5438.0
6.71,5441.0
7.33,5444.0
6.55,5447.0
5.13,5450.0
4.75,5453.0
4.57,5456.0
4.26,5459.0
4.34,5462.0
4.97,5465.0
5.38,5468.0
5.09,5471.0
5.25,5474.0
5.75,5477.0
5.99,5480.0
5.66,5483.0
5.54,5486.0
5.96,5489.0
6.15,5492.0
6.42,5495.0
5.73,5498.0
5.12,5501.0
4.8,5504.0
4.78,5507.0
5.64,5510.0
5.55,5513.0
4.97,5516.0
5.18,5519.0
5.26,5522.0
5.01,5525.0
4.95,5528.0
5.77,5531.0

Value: 4.9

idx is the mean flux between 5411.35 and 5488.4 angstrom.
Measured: 5.77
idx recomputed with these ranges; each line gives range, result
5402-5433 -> 6.26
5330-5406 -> 5.82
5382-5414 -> 6.17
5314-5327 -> 5.37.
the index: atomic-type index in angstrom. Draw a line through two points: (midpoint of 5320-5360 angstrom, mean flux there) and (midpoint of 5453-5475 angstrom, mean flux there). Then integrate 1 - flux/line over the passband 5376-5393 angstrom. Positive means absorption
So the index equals -3.4 angstrom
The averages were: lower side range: 5.42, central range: 6.26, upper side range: 4.82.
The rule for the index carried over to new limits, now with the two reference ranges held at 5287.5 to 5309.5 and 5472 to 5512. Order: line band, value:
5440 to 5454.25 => -1.4 angstrom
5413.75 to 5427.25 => -1.7 angstrom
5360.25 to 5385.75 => -1.8 angstrom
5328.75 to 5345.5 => 1.0 angstrom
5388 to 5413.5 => -2.9 angstrom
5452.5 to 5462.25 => 1.9 angstrom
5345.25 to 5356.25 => -0.5 angstrom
